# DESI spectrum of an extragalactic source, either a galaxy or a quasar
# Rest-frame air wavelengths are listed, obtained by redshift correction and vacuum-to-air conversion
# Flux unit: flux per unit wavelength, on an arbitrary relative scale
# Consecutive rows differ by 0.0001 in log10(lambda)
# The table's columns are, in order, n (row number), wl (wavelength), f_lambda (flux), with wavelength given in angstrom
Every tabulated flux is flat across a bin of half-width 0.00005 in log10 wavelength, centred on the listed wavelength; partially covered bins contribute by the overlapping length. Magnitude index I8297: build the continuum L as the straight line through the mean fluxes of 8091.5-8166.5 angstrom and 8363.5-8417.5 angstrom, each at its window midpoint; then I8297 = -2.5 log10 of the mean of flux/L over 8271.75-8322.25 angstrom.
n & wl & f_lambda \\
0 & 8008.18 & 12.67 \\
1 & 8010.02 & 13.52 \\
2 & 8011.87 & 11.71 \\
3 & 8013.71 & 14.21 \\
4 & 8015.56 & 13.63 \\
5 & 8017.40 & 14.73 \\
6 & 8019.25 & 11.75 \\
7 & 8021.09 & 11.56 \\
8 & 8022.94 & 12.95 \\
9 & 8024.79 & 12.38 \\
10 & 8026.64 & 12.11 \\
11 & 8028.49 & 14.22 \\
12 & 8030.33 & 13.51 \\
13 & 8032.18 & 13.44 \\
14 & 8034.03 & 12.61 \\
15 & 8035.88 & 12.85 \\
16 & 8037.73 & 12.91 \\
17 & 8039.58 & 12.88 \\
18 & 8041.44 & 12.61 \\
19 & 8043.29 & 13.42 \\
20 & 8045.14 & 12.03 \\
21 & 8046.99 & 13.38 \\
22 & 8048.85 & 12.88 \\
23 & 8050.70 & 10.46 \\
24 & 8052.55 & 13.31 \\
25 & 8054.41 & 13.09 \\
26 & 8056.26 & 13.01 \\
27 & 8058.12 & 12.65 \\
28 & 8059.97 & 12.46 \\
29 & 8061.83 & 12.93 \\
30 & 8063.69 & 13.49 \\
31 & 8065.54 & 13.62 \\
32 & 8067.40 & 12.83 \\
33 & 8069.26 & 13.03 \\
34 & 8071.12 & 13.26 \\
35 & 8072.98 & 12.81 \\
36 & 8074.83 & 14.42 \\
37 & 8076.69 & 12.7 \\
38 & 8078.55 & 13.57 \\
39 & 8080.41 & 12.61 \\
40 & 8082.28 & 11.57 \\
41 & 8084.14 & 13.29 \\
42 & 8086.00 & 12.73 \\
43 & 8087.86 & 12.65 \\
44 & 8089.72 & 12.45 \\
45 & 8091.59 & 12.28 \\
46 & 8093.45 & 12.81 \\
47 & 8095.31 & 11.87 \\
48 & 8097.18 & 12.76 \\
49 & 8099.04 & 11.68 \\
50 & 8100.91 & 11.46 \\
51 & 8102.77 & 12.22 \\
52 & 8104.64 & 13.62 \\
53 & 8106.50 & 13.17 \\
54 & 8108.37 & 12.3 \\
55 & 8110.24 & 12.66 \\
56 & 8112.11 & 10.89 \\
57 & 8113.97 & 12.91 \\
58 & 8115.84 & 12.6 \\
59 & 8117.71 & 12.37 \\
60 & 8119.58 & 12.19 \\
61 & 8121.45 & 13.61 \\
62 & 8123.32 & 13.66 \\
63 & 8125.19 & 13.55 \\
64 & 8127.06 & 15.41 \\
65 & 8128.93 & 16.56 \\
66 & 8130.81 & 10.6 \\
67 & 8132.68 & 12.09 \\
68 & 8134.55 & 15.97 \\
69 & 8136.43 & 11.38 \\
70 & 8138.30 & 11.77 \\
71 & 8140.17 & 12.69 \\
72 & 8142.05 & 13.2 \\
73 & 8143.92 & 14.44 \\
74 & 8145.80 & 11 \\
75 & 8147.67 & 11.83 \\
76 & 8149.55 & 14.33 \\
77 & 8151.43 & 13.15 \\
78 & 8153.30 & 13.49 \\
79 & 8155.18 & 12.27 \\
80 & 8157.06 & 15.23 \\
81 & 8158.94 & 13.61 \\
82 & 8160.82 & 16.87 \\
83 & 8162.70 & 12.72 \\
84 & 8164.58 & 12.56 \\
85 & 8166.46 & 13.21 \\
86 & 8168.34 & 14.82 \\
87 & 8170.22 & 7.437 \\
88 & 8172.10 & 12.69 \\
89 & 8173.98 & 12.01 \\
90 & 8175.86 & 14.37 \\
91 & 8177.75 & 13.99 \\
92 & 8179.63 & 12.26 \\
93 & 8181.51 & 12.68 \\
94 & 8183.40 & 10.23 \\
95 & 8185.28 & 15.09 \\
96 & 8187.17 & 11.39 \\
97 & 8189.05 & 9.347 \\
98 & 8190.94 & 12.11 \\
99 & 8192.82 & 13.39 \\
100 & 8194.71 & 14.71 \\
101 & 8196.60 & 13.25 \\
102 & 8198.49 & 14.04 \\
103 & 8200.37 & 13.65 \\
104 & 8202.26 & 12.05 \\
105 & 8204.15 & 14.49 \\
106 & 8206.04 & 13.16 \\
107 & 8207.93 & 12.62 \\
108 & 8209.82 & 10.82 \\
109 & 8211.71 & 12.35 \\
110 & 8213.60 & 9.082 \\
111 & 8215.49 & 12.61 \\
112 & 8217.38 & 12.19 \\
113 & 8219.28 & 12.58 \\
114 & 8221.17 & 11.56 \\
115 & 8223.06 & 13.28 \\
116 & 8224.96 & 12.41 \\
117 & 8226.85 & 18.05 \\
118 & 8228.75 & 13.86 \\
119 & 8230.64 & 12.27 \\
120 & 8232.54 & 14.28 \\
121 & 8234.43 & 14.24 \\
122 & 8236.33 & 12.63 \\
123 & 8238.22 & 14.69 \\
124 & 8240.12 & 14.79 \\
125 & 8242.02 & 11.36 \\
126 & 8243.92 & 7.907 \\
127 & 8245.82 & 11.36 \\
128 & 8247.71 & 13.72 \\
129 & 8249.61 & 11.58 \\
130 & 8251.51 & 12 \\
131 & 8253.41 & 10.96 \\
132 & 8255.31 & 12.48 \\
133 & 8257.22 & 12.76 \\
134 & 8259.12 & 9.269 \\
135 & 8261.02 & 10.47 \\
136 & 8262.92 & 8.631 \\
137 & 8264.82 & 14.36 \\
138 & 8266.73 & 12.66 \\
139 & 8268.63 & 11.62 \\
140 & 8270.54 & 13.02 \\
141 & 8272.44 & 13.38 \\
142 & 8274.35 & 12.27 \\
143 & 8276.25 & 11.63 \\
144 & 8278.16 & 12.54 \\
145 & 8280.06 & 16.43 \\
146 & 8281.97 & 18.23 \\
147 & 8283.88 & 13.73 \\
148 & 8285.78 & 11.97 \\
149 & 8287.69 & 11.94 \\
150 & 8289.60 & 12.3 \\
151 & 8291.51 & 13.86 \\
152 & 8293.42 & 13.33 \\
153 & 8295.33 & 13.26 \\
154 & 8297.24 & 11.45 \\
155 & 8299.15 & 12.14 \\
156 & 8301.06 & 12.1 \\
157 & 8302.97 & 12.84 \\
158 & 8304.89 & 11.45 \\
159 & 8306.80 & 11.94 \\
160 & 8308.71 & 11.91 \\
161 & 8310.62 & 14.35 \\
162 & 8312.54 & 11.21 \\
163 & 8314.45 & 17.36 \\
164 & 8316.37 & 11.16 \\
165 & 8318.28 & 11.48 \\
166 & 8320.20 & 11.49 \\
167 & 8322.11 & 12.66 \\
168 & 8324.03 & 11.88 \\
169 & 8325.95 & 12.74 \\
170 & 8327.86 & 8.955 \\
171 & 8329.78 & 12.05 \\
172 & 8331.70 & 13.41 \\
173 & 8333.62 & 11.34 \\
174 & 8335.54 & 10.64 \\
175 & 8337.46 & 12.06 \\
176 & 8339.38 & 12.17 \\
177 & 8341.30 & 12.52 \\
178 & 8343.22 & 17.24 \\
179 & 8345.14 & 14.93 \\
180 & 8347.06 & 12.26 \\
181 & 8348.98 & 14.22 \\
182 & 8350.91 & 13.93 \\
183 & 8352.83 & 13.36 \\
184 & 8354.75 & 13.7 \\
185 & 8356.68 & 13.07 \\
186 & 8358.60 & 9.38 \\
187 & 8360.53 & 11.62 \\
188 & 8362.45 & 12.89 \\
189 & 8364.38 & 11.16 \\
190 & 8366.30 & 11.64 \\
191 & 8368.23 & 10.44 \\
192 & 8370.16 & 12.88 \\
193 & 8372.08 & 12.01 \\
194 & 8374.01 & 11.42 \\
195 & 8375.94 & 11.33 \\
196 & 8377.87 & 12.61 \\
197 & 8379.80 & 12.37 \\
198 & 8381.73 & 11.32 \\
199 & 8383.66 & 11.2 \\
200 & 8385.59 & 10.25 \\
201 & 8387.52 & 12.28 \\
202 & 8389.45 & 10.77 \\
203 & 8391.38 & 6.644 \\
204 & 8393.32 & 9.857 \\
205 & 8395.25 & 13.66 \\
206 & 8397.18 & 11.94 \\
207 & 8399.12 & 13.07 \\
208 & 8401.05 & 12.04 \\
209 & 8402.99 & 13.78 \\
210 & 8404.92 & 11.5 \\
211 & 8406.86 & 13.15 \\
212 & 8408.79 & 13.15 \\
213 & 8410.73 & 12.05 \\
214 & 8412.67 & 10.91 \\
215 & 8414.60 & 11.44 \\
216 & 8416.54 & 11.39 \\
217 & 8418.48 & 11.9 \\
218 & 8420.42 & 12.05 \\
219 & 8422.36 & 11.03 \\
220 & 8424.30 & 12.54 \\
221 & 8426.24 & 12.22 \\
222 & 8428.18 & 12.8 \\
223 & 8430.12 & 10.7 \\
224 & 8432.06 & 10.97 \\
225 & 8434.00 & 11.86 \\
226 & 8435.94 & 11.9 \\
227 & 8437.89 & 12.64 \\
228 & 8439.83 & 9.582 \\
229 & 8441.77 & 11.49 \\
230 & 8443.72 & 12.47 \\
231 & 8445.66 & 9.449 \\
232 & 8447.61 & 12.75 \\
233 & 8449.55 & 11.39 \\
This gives -0.07 mag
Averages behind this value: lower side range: 13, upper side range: 11.7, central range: 12.9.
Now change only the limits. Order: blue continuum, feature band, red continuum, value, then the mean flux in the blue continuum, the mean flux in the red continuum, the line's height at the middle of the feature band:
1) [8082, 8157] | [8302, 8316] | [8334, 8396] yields -0.06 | 12.8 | 12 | 12.2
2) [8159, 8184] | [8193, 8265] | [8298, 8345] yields 0.01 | 12.8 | 12.4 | 12.7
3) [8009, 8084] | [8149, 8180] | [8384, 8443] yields -0.06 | 12.9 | 11.7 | 12.5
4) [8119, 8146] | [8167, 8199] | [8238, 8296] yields 0.04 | 13.3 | 12.5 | 13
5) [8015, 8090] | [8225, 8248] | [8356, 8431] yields -0.08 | 12.9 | 11.7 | 12.3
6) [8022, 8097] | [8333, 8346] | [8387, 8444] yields -0.09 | 12.8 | 11.7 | 12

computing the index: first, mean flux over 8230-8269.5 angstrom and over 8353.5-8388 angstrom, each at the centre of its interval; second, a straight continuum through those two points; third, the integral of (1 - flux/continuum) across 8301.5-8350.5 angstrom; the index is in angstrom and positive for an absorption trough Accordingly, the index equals -2.9 angstrom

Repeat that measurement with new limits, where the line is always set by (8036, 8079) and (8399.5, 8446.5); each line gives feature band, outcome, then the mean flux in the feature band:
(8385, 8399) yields 1.2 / 10.9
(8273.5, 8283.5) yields -1.6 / 14.2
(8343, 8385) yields -1.4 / 12.4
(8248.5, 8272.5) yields 1.1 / 11.7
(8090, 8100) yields 0.4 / 12.3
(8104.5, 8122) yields 0.3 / 12.6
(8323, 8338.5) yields 0.6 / 11.6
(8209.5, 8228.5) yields -0.2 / 12.6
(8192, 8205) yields -1.2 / 13.6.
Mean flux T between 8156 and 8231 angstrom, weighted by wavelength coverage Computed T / 12.9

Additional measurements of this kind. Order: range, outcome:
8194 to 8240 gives 13.1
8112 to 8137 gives 13.2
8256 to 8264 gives 10.4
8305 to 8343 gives 12.3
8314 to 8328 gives 12.2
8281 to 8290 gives 13.7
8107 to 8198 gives 12.9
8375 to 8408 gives 11.6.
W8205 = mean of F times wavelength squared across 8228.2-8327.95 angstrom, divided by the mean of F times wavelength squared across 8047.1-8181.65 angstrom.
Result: 1.0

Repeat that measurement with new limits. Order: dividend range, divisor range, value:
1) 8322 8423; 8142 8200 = 0.98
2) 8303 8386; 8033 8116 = 1.03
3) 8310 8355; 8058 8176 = 1.04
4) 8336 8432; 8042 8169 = 1.00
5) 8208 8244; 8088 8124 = 1.05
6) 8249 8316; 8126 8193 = 1.00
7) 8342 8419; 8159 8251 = 0.99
